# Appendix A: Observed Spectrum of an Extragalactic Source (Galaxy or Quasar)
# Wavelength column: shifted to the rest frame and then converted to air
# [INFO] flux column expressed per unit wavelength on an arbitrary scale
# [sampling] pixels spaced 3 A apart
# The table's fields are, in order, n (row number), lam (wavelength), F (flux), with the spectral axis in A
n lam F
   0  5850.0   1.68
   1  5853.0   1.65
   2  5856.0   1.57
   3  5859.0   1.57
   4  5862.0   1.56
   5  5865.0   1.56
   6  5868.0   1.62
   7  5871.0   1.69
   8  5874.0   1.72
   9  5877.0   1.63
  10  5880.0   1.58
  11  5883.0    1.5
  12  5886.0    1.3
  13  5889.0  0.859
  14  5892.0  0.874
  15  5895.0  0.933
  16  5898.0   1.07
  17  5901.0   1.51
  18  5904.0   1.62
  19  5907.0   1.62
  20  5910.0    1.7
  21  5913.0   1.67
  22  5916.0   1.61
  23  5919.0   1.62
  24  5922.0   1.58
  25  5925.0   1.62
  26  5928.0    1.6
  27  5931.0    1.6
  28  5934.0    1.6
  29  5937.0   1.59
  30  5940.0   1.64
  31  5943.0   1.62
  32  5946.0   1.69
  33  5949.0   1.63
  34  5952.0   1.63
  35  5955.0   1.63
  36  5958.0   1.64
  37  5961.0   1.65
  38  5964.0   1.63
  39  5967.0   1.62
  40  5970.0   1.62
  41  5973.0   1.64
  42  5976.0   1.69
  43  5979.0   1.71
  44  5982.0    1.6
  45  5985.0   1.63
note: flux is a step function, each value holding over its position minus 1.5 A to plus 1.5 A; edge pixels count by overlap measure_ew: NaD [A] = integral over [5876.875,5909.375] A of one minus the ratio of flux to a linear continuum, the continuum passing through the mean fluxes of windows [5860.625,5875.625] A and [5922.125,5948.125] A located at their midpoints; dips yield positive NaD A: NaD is 6.2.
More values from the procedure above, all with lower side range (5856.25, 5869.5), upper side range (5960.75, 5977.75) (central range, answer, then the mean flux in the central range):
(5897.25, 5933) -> 0.66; 1.58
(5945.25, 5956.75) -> -0.08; 1.64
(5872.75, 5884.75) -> -0.09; 1.6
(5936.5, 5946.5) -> -0.06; 1.63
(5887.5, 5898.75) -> 4.73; 0.925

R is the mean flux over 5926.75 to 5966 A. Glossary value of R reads 1.63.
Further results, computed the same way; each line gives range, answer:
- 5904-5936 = 1.62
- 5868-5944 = 1.5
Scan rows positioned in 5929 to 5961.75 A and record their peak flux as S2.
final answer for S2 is 1.69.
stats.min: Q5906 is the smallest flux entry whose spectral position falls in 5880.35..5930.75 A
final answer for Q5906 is 0.859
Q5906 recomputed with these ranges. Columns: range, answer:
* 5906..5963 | 1.58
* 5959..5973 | 1.62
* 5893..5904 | 0.933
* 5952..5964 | 1.63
